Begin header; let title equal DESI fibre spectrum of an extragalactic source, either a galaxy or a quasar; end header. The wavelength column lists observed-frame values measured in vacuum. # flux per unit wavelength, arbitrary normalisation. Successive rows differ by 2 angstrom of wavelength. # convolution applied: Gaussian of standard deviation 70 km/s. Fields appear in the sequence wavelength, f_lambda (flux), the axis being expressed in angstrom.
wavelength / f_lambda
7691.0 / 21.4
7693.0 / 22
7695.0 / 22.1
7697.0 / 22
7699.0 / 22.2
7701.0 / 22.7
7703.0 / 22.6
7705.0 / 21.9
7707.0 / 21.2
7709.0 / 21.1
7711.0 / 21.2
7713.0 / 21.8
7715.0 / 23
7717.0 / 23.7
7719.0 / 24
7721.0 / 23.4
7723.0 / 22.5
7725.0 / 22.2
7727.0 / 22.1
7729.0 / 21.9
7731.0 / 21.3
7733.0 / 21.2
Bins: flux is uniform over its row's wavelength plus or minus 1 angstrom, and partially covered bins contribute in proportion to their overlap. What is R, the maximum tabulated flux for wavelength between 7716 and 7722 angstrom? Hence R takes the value 24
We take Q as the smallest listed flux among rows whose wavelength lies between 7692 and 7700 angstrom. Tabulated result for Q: 22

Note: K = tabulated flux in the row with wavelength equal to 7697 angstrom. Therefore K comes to 22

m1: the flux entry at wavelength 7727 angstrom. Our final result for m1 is 22.1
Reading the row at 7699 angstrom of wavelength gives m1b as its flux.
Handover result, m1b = 22.2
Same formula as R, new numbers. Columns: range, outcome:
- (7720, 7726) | 23.4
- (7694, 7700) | 22.2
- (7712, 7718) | 23.7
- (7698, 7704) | 22.7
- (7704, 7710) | 21.9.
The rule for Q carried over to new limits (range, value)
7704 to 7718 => 21.1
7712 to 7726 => 21.8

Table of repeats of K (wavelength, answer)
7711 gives 21.2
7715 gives 23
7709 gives 21.1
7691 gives 21.4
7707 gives 21.2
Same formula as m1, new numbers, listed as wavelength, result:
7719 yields 24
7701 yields 22.7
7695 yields 22.1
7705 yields 21.9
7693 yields 22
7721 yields 23.4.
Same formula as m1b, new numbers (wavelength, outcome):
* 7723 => 22.5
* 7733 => 21.2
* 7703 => 22.6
